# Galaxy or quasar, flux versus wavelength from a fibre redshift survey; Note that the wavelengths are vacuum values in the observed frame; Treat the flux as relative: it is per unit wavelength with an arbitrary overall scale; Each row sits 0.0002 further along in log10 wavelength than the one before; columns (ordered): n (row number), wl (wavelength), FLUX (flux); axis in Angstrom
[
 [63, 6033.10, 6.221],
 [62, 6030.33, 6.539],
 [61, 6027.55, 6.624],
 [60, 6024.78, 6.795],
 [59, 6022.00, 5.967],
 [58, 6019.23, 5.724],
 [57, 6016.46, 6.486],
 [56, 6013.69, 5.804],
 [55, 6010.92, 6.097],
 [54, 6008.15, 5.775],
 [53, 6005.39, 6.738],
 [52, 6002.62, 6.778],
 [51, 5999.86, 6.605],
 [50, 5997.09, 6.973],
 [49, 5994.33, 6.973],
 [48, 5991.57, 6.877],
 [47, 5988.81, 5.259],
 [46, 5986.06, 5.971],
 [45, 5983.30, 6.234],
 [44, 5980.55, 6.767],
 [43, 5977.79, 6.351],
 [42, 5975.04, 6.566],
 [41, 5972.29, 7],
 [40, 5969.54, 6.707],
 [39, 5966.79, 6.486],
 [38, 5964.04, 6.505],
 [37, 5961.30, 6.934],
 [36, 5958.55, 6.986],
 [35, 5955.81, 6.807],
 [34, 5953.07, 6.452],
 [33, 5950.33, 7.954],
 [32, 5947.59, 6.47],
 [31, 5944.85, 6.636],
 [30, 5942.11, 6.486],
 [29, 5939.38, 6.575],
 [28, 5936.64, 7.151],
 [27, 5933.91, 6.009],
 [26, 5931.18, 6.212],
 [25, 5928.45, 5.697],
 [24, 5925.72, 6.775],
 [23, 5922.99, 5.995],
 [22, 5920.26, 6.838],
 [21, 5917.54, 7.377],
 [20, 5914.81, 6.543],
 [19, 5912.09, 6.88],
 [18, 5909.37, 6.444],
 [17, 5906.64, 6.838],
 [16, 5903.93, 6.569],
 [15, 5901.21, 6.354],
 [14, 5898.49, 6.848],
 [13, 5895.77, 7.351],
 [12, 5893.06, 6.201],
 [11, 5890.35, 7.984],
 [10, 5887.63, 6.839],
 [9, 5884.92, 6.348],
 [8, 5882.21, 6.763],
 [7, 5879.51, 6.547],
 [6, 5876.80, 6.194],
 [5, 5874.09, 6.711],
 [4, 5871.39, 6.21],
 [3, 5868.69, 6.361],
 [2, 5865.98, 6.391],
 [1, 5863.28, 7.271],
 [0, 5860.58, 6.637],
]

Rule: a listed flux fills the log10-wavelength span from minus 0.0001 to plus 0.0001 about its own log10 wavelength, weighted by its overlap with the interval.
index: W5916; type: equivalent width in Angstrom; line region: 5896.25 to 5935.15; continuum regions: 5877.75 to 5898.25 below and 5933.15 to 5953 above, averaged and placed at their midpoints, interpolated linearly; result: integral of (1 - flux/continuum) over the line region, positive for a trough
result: 1.5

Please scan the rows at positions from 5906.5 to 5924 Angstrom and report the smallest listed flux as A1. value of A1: 5.995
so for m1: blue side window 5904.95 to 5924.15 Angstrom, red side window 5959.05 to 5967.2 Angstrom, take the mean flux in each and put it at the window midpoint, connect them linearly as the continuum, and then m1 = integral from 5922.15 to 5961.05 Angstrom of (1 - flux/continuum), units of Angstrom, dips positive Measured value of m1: 0.6 Angstrom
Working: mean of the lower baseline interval 6.71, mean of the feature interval 6.6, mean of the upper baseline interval 6.7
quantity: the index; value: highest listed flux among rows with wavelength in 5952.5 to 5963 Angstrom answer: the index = 6.986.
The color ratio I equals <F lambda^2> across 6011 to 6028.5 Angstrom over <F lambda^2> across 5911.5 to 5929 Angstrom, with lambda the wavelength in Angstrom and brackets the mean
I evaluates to 0.97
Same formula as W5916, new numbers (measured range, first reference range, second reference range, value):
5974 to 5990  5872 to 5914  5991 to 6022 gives 0.7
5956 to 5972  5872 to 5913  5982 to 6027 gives -0.7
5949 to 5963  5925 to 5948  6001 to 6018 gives -1.4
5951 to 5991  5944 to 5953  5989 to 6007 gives 1.8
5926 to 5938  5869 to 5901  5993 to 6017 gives 0.5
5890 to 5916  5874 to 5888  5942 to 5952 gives -0.4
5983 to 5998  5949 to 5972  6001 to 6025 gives 0.3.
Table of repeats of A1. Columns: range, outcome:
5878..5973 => 5.697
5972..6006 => 5.259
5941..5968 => 6.452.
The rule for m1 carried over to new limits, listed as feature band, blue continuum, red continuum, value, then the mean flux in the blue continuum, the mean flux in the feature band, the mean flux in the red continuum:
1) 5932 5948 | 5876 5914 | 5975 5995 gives -0.03 Angstrom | 6.73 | 6.55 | 6.34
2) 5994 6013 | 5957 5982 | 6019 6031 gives -0.03 Angstrom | 6.7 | 6.51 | 6.37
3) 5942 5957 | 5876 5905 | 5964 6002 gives -0.51 Angstrom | 6.74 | 6.83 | 6.52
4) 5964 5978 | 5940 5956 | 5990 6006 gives 0.34 Angstrom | 6.79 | 6.63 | 6.81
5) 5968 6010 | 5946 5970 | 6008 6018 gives -0.73 Angstrom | 6.81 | 6.5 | 6.07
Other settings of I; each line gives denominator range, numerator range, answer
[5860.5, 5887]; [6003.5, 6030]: 1.00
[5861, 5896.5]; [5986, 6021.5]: 0.98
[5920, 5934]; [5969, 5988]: 1.06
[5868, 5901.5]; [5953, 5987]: 1.02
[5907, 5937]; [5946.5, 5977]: 1.06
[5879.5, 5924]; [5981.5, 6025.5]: 0.97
